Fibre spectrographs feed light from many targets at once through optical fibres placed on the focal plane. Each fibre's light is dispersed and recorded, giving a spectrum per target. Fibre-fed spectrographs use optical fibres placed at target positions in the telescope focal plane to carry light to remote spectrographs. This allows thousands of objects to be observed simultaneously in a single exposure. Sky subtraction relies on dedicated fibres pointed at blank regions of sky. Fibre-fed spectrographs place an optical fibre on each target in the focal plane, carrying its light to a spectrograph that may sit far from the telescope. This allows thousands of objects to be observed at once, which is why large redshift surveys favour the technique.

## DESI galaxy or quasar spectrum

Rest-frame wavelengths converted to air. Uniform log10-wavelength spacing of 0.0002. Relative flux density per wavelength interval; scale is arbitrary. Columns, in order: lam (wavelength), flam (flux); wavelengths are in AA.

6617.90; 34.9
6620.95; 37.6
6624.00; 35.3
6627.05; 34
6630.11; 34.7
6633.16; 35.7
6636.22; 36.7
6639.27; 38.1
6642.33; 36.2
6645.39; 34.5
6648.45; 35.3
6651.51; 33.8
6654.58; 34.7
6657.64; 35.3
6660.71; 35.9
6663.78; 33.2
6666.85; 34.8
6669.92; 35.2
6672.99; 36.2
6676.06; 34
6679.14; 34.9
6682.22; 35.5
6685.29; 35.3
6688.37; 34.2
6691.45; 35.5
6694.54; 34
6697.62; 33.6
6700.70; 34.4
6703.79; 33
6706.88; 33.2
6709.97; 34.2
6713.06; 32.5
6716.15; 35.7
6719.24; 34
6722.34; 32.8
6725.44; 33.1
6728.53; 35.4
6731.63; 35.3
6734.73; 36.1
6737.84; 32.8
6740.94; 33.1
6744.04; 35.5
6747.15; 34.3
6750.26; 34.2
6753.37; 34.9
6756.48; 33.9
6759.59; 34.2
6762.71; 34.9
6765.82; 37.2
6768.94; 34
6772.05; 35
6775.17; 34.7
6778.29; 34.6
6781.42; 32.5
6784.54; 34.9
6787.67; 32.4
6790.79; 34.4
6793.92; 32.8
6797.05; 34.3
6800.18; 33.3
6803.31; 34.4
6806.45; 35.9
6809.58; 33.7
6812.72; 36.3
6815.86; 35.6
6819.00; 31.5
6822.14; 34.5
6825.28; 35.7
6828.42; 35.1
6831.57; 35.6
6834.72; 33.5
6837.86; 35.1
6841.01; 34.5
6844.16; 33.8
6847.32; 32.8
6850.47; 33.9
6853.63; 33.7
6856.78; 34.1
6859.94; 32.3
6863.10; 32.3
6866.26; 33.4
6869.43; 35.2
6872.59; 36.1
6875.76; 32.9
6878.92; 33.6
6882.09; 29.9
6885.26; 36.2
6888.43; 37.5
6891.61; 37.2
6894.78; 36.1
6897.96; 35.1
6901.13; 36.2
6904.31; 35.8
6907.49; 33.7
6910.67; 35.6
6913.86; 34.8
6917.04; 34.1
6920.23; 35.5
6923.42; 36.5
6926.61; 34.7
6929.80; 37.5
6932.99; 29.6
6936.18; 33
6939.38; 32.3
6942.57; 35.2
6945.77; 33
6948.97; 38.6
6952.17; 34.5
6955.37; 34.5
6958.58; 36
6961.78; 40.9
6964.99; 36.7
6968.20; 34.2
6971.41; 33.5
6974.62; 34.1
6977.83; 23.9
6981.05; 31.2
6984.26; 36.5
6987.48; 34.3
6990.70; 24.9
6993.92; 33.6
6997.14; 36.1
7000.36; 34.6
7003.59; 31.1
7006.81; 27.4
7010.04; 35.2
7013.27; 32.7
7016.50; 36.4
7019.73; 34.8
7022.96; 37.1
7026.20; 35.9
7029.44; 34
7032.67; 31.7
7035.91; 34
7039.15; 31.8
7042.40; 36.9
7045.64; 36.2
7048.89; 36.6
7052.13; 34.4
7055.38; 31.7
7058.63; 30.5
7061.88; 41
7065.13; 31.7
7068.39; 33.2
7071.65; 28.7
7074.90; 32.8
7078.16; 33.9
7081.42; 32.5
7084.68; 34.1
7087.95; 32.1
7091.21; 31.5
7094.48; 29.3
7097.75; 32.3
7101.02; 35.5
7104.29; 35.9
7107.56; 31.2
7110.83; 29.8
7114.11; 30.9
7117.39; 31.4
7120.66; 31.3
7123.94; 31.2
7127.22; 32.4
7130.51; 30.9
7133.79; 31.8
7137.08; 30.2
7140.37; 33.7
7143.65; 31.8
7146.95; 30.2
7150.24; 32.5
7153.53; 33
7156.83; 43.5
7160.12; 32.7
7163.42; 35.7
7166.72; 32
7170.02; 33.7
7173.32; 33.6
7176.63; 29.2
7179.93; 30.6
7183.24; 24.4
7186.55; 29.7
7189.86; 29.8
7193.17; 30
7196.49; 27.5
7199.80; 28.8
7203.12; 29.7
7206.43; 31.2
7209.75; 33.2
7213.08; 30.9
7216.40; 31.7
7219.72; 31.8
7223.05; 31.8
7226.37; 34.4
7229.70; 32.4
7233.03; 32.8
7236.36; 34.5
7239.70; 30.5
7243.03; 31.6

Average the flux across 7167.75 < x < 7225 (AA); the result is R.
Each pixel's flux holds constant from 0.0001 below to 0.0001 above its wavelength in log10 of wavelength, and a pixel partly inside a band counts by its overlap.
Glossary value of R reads 30.5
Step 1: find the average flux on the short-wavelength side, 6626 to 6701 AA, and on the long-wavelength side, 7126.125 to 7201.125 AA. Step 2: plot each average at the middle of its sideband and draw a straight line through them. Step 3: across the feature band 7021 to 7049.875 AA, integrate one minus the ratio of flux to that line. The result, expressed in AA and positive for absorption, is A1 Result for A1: -2.10 AA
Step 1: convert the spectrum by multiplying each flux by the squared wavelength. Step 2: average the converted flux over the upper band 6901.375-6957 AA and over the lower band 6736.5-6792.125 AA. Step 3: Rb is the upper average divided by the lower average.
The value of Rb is 1.06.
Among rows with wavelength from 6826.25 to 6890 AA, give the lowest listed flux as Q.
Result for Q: 29.9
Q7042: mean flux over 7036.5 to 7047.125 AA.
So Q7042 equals 34.8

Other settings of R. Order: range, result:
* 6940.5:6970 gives 35.9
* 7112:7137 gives 31.3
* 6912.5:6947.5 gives 34.2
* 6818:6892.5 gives 34.2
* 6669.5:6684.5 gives 35.2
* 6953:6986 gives 34.2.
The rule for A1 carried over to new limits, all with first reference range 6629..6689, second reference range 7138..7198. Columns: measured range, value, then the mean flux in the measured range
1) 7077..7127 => 0.2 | 32.2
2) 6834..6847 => 0.0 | 34.1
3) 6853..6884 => 0.4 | 33.4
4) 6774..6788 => 0.2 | 33.9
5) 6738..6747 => 0.2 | 34.1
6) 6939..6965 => -2.0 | 35.9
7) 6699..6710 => 0.4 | 33.6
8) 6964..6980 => 0.4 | 32.3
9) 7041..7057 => -1.2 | 35.1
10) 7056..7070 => -0.6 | 33.9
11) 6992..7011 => 0.1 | 32.8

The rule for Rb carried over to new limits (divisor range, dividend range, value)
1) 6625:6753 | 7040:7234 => 1.06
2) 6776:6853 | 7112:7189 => 1.03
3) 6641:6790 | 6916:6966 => 1.09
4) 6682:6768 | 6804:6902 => 1.04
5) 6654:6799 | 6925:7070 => 1.07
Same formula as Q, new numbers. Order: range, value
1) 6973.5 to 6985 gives 23.9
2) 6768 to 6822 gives 31.5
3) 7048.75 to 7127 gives 28.7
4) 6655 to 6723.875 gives 32.5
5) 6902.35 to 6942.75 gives 29.6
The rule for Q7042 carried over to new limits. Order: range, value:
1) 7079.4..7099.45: 32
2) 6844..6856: 33.6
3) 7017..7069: 34.5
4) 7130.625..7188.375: 32.2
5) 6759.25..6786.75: 34.6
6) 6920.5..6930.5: 36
